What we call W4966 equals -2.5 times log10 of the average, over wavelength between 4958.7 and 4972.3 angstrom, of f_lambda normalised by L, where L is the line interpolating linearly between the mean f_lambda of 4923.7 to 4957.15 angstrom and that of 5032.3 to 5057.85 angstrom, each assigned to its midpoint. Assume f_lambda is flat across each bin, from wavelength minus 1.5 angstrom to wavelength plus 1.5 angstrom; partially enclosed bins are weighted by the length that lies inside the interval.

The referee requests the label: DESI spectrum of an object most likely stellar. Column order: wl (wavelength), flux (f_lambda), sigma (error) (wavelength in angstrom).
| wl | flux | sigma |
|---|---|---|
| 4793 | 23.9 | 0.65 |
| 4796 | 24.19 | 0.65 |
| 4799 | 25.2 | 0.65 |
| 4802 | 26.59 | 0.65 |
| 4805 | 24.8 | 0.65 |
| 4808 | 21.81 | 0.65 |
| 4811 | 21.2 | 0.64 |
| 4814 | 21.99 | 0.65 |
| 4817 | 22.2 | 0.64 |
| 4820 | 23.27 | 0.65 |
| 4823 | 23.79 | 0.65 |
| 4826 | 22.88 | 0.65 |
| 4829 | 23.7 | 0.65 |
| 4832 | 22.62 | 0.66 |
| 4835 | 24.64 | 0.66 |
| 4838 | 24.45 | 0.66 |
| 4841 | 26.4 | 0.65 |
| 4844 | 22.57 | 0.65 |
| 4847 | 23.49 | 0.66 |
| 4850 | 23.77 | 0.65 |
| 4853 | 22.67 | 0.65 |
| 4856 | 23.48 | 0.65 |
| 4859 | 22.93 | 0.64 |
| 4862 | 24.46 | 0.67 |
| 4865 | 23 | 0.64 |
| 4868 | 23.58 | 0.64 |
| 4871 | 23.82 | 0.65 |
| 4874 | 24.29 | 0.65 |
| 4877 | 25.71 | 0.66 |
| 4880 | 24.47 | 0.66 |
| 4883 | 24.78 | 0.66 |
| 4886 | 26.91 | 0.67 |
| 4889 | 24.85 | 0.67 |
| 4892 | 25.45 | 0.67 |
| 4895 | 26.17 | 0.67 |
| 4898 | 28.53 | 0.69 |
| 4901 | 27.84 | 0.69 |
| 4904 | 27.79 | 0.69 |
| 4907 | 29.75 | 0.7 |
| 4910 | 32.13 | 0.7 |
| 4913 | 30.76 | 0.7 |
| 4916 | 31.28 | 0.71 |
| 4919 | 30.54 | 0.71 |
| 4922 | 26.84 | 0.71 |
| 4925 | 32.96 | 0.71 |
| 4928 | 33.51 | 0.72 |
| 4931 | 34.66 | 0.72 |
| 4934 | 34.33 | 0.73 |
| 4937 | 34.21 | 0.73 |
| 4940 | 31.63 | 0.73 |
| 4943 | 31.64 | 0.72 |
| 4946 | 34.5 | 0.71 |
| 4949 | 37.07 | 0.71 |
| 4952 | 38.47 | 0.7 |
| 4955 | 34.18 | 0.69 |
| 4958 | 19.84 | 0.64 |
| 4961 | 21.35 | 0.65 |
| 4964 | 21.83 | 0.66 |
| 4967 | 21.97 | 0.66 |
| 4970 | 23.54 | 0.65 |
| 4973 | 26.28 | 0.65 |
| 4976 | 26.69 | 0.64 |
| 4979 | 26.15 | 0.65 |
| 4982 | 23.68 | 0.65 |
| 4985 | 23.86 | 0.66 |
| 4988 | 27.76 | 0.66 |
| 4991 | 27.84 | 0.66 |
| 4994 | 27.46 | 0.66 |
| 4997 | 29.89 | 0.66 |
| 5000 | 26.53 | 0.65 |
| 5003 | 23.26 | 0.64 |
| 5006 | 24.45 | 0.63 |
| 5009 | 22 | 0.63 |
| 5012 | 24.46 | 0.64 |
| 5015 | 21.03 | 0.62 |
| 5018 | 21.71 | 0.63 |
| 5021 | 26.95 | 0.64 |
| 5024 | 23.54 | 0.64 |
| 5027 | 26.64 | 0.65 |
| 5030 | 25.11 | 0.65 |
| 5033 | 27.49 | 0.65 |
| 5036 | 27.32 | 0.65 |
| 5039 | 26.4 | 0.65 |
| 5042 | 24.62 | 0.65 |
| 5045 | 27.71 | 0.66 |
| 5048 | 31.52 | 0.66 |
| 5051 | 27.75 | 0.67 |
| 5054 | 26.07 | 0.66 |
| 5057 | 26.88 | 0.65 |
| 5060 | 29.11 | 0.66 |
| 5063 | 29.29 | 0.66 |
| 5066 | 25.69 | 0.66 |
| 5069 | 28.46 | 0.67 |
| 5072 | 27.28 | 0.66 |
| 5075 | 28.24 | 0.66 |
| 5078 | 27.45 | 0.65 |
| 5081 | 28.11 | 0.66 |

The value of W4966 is 0.41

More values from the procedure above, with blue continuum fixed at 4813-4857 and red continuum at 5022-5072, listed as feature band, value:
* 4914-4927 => -0.220 mag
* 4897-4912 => -0.186 mag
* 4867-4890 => -0.027 mag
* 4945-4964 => -0.180 mag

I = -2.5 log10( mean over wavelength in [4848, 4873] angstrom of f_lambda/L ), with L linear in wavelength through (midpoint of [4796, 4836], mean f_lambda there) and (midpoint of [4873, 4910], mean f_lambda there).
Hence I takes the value 0.08 mag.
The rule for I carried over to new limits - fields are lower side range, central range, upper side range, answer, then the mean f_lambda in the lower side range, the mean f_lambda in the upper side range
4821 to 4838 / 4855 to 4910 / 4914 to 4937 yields 0.11 mag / 23.6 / 32.1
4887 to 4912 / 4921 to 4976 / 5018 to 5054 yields -0.09 mag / 27.9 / 26.6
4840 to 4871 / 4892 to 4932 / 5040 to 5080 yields -0.21 mag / 23.6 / 27.7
